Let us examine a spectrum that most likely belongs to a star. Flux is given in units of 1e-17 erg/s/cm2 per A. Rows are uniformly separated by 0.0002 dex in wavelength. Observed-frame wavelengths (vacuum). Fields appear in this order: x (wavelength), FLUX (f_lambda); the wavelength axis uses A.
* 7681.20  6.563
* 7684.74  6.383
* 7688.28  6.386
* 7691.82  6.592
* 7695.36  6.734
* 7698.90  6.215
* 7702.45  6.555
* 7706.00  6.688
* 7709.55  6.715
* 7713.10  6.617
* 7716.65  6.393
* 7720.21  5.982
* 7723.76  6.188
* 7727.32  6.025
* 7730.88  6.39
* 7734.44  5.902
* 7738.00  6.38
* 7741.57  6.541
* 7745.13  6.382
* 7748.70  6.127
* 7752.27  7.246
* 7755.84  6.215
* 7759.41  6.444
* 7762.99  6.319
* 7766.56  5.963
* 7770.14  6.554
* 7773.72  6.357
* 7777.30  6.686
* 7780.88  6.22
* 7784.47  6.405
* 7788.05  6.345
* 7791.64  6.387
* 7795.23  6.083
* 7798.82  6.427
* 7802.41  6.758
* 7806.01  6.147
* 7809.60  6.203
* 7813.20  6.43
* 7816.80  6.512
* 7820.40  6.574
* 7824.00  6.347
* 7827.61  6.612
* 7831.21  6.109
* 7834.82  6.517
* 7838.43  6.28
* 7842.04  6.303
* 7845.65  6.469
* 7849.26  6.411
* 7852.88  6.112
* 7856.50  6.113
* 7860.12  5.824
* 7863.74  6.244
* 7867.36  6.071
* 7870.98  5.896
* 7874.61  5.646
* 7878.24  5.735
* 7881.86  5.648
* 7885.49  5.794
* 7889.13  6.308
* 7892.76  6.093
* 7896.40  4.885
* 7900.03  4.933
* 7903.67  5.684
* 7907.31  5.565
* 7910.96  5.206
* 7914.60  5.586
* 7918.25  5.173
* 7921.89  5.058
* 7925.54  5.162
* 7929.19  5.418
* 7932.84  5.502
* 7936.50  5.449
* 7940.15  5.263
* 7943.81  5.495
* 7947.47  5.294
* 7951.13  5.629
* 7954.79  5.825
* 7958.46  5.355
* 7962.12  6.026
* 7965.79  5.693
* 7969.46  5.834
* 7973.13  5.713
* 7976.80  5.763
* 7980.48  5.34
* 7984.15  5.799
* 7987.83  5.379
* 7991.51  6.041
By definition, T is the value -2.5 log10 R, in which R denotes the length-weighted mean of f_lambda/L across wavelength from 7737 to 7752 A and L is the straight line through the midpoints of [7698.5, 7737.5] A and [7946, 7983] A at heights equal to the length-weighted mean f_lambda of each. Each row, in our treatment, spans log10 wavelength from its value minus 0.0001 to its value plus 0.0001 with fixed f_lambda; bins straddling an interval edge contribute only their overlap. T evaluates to -0.03 mag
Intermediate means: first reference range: 6.34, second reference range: 5.65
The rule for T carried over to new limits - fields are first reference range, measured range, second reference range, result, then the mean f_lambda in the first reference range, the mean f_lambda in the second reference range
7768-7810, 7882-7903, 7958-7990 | 0.07 mag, 6.38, 5.67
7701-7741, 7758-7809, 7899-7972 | -0.05 mag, 6.35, 5.47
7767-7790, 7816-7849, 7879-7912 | -0.07 mag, 6.4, 5.58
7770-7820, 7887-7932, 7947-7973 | 0.09 mag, 6.39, 5.69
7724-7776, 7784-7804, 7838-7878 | -0.03 mag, 6.34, 6.1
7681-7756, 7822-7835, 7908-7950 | -0.09 mag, 6.42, 5.34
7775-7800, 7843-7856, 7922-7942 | -0.07 mag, 6.36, 5.33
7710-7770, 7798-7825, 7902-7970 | -0.07 mag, 6.34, 5.48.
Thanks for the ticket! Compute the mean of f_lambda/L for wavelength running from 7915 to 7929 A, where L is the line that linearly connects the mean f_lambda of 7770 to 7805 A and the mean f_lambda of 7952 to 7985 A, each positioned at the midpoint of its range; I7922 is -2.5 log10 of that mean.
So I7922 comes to 0.13 mag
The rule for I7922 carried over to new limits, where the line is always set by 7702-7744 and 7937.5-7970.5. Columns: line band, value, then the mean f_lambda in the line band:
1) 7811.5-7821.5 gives -0.08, 6.5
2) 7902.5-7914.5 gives 0.05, 5.49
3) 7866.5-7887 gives 0.01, 5.79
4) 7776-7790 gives -0.04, 6.4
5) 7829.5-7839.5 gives -0.06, 6.3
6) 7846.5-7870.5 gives -0.04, 6.13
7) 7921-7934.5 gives 0.08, 5.3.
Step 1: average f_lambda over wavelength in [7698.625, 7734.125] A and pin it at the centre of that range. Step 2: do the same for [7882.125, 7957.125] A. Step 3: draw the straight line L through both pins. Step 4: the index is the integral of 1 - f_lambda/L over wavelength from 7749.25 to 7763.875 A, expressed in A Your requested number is -0.82 A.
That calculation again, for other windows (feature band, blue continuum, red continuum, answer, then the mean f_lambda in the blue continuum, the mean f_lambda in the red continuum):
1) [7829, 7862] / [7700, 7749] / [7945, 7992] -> -1.3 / 6.35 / 5.66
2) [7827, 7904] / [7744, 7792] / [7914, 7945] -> -2.9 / 6.4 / 5.33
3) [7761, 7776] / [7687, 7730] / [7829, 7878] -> 0.0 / 6.42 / 6.14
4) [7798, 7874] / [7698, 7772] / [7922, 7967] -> -4.4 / 6.37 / 5.49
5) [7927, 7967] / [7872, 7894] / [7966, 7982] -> 1.3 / 5.87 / 5.67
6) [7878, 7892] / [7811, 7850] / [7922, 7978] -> 0.3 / 6.41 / 5.54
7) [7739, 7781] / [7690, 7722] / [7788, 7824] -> 0.1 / 6.5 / 6.39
